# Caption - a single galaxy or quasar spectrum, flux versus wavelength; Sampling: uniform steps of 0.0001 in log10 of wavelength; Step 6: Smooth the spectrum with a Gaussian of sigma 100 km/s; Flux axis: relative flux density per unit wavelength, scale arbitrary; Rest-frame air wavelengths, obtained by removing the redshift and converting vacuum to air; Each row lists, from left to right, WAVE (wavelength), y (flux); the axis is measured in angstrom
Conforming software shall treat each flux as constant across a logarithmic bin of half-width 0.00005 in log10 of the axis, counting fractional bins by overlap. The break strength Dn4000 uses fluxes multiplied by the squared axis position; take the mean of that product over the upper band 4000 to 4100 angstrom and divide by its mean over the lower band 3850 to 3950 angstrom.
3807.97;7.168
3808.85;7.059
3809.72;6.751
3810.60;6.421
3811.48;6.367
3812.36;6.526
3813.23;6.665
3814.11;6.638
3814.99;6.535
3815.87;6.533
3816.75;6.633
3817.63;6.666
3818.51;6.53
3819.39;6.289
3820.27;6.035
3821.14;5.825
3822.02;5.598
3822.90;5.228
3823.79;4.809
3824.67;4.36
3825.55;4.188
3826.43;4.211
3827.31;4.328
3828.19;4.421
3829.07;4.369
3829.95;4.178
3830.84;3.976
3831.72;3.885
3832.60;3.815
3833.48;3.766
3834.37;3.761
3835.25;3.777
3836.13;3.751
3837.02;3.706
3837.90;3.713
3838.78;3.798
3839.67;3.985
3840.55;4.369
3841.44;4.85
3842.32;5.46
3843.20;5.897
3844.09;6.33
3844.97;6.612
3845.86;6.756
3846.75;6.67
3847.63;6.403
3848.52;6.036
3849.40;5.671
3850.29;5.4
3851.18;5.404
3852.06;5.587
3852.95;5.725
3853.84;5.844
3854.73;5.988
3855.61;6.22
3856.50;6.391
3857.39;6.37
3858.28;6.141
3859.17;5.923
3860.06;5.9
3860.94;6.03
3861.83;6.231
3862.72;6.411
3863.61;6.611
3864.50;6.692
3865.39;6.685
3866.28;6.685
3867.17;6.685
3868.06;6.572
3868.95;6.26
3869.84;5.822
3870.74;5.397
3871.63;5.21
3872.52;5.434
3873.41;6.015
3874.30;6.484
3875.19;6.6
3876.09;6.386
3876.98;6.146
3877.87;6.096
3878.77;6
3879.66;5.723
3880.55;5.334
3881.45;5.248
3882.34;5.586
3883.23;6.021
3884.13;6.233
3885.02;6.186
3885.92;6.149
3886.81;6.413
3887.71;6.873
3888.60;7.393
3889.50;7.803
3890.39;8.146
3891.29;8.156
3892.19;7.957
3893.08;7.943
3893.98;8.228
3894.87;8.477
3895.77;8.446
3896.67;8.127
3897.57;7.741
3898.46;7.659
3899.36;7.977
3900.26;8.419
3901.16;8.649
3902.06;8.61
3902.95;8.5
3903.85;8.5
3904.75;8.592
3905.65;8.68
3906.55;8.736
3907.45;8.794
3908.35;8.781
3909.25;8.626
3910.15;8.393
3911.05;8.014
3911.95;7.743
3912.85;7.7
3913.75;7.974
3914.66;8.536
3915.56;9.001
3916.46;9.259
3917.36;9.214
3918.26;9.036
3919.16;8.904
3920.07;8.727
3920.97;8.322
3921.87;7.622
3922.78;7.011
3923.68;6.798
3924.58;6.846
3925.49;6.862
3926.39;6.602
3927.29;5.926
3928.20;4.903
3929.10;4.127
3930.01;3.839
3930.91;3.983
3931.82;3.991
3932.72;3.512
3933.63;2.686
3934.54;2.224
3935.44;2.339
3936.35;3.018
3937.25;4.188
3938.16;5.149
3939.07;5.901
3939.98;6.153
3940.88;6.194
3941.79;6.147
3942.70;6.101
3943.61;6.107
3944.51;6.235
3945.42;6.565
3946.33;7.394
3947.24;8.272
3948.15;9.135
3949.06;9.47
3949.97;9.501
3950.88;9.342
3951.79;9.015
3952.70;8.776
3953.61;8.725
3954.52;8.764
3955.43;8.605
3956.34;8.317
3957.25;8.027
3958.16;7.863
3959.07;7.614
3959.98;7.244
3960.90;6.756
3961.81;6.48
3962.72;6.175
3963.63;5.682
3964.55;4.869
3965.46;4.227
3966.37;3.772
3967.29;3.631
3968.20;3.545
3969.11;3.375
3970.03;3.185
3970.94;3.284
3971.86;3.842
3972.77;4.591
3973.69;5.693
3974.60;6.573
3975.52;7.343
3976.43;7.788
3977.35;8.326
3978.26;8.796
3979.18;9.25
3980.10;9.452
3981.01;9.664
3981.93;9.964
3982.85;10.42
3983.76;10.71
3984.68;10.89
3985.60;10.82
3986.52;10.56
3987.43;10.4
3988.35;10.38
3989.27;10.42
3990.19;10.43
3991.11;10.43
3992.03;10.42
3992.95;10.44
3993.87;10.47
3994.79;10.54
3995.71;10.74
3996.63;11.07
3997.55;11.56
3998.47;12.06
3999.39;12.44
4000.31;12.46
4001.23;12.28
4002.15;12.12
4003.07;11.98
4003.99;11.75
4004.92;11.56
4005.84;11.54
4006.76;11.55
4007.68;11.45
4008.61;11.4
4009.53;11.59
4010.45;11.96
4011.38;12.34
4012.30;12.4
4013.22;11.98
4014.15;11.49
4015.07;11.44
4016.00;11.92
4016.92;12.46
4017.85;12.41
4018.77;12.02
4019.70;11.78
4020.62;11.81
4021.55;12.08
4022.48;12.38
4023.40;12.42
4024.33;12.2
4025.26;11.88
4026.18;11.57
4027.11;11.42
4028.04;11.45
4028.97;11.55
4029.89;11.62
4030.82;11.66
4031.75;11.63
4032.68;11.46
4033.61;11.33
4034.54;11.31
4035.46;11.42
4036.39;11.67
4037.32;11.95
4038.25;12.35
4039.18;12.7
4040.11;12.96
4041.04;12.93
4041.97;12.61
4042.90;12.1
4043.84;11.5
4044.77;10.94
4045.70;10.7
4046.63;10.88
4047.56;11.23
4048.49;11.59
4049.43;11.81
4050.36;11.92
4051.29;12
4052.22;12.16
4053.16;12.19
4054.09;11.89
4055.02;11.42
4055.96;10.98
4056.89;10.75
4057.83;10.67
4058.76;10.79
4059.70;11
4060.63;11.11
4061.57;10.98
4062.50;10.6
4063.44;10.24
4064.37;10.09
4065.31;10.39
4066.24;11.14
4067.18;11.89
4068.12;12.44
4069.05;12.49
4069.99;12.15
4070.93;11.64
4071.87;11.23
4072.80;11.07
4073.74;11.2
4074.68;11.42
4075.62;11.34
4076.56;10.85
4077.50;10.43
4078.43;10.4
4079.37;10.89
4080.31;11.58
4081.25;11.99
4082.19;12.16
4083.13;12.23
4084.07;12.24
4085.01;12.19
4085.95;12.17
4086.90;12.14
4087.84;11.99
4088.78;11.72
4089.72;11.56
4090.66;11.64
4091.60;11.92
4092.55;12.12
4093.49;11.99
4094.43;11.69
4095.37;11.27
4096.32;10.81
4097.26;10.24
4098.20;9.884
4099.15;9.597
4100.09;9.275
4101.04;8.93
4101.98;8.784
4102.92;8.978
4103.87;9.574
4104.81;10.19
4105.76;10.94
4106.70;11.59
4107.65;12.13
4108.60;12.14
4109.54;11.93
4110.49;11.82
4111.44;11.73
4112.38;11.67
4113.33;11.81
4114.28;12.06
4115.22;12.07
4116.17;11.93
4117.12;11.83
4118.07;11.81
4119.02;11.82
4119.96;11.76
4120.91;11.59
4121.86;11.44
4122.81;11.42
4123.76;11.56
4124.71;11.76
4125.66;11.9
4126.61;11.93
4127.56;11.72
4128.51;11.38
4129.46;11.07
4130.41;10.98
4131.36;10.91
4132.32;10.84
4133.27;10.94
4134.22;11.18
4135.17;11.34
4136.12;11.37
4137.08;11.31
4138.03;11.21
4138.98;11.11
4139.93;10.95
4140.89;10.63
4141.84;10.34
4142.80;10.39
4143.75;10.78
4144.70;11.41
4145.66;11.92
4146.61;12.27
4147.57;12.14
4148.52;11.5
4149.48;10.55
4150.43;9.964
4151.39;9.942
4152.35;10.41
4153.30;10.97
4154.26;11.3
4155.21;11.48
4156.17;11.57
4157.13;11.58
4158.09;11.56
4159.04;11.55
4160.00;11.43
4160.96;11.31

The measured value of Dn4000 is 1.9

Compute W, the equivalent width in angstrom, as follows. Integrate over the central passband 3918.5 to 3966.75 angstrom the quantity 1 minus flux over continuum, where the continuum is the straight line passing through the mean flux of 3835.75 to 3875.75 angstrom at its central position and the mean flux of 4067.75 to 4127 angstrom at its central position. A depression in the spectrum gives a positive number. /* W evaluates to 8.39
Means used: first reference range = 5.8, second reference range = 11.4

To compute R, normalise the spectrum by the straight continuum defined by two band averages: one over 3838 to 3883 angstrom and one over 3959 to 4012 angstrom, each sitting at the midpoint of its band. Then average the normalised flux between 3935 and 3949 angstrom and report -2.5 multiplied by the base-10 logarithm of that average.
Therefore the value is 0.30 mag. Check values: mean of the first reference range 5.91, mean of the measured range 6.03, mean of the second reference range 9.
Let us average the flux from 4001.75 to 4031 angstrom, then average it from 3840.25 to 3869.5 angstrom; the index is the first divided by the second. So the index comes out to 1.94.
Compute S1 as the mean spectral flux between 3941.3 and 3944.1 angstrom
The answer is 6.12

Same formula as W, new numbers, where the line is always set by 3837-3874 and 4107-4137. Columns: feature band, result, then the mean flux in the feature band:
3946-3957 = -1.2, 8.78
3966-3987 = 3.2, 7.22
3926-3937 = 5.2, 3.92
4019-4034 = -3.5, 11.8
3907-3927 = -2.7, 8.11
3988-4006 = -4.8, 11.3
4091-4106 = 0.9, 10.4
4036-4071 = -5.0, 11.5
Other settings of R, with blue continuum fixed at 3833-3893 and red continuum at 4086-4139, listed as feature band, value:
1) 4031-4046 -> -0.22 mag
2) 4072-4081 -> -0.06 mag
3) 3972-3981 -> 0.12 mag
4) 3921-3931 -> 0.20 mag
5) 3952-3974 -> 0.32 mag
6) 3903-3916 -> -0.21 mag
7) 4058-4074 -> -0.09 mag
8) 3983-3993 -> -0.22 mag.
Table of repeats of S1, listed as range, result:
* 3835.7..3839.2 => 3.74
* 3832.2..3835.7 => 3.78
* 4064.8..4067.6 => 11.1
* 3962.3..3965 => 5.56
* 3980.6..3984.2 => 10.2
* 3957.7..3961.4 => 7.36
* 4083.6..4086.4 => 12.2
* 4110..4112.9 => 11.7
